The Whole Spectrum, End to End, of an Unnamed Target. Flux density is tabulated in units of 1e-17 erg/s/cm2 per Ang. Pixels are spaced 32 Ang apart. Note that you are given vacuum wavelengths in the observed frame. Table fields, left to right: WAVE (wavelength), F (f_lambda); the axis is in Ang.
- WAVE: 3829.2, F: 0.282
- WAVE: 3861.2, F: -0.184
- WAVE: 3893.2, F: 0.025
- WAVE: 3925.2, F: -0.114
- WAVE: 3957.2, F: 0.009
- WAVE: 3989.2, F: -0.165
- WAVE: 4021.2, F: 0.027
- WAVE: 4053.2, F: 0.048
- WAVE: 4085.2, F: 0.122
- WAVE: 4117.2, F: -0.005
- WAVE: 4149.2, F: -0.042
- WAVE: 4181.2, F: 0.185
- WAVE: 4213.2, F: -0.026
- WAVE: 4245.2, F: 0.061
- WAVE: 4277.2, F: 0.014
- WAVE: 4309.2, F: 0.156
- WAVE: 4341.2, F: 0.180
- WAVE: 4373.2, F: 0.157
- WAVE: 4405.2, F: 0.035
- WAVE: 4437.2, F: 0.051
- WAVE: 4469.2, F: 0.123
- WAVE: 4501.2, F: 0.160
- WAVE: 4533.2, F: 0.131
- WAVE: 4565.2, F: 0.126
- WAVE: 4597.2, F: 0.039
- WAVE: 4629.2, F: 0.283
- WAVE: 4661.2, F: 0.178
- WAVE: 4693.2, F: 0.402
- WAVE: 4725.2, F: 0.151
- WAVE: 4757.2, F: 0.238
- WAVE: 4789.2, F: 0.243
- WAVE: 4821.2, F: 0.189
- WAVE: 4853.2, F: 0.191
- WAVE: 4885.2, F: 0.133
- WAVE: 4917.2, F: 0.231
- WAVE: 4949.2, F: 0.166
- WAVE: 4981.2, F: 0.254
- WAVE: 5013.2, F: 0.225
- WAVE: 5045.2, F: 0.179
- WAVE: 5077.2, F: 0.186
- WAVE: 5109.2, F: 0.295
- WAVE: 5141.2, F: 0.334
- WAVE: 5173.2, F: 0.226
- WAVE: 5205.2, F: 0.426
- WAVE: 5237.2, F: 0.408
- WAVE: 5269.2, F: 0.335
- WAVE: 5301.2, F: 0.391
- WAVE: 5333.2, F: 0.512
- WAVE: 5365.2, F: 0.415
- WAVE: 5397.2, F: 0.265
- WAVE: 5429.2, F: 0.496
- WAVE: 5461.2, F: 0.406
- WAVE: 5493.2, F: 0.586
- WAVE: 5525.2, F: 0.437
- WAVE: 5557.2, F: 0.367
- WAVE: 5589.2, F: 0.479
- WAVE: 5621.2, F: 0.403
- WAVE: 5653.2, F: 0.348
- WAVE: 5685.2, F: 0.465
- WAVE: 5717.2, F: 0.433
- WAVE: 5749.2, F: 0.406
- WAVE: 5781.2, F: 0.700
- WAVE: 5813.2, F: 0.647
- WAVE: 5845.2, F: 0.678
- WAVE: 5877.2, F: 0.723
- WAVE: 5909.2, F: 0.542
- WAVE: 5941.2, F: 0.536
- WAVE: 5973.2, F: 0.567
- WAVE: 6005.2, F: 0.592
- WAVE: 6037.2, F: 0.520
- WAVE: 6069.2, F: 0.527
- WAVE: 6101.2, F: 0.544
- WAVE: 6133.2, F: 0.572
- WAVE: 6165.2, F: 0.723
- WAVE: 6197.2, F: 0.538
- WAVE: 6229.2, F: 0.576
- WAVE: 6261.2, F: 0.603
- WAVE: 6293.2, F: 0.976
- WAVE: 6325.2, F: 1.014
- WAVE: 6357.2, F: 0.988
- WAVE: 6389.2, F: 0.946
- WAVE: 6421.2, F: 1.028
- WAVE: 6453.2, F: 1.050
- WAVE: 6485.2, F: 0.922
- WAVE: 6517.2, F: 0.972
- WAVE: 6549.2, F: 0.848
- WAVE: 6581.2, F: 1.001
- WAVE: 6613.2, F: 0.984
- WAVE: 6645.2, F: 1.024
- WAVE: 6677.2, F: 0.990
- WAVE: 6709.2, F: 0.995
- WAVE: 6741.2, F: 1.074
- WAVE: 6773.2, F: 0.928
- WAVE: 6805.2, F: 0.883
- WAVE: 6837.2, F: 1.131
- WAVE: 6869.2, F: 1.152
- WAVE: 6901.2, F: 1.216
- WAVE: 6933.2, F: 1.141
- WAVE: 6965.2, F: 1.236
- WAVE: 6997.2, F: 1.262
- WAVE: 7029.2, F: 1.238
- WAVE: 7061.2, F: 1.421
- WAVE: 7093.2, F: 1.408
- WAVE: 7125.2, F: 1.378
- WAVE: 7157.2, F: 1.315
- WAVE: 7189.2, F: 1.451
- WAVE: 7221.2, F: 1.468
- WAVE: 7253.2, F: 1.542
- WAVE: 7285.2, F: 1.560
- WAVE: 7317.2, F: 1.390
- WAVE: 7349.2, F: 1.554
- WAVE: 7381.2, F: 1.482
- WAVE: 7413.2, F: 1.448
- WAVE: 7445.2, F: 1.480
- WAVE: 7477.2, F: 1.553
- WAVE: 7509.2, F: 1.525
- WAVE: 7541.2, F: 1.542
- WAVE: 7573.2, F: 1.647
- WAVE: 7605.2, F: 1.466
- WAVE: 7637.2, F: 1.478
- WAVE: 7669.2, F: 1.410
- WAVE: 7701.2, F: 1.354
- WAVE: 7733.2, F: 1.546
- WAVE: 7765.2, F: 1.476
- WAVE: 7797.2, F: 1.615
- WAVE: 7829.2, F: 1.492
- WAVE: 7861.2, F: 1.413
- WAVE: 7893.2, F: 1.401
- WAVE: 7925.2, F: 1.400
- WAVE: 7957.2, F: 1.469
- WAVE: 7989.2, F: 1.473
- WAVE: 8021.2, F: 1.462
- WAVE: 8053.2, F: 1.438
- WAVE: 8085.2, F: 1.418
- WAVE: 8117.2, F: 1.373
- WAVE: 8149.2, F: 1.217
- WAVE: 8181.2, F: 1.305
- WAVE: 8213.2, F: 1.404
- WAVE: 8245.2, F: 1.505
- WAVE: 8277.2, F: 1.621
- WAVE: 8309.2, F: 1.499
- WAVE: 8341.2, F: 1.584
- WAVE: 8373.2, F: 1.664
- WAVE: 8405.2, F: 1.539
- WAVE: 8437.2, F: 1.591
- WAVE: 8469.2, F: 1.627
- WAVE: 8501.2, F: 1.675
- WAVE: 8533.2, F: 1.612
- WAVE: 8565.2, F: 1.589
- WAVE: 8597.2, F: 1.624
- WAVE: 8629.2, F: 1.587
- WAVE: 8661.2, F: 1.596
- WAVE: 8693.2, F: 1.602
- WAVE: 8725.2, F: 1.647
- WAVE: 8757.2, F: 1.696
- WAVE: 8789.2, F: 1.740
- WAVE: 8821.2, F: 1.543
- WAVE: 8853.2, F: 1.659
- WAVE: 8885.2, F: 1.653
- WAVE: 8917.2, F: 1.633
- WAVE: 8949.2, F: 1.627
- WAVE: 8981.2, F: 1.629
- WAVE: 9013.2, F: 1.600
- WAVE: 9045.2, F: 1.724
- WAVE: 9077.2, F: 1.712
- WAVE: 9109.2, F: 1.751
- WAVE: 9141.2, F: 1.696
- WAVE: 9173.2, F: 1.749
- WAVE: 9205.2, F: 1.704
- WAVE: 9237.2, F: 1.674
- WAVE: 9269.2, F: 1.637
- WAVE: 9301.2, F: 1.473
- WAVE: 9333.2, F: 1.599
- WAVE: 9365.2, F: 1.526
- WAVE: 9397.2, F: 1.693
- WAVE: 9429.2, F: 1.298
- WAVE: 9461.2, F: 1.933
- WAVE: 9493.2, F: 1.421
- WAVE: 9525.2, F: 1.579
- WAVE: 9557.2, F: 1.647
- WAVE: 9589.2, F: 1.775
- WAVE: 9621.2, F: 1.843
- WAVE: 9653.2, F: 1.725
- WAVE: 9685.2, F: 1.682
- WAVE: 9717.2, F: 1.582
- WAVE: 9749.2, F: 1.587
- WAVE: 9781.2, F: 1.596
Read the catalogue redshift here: 0.578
